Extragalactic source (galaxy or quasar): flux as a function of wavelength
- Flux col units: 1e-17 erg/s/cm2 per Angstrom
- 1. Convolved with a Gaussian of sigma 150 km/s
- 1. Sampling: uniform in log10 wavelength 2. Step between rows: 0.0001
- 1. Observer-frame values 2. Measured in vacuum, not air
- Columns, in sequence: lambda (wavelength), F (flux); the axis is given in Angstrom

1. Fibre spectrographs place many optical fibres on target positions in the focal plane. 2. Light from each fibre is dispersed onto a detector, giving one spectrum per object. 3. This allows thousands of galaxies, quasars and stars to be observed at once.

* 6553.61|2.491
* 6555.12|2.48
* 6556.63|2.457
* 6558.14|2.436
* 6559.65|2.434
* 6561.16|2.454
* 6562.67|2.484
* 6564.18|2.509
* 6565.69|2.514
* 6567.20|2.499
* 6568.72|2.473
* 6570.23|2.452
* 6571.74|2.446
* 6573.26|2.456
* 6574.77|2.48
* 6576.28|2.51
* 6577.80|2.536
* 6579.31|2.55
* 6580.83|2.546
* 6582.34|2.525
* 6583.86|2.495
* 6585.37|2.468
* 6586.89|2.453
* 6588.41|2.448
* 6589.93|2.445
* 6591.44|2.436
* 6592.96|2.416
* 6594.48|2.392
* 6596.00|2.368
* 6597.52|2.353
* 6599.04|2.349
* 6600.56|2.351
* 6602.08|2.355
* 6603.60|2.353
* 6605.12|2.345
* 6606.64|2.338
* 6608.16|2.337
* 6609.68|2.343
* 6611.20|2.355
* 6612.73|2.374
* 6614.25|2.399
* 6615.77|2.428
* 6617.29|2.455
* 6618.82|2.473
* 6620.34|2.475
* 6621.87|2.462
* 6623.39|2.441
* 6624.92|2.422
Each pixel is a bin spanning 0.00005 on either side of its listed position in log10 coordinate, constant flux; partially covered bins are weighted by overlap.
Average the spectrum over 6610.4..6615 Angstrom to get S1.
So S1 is 2.37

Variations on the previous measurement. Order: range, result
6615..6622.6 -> 2.46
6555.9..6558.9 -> 2.45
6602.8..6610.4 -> 2.34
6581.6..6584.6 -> 2.51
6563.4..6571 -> 2.49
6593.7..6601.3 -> 2.36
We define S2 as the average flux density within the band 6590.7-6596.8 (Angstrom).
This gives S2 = 2.4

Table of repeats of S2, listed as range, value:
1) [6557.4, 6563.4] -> 2.45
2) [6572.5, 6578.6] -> 2.5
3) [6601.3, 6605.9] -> 2.35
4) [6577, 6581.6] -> 2.54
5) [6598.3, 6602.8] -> 2.35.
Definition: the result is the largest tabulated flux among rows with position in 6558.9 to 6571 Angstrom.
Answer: 2.514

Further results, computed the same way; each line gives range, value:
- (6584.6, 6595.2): 2.468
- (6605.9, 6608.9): 2.338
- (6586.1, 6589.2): 2.453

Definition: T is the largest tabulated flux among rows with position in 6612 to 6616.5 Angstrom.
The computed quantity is 2.428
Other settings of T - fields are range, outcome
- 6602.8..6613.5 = 2.374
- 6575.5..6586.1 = 2.55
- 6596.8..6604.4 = 2.355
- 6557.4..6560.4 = 2.436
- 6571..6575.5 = 2.48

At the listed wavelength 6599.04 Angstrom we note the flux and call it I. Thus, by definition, 2.349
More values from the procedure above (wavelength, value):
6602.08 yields 2.355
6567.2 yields 2.499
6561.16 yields 2.454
